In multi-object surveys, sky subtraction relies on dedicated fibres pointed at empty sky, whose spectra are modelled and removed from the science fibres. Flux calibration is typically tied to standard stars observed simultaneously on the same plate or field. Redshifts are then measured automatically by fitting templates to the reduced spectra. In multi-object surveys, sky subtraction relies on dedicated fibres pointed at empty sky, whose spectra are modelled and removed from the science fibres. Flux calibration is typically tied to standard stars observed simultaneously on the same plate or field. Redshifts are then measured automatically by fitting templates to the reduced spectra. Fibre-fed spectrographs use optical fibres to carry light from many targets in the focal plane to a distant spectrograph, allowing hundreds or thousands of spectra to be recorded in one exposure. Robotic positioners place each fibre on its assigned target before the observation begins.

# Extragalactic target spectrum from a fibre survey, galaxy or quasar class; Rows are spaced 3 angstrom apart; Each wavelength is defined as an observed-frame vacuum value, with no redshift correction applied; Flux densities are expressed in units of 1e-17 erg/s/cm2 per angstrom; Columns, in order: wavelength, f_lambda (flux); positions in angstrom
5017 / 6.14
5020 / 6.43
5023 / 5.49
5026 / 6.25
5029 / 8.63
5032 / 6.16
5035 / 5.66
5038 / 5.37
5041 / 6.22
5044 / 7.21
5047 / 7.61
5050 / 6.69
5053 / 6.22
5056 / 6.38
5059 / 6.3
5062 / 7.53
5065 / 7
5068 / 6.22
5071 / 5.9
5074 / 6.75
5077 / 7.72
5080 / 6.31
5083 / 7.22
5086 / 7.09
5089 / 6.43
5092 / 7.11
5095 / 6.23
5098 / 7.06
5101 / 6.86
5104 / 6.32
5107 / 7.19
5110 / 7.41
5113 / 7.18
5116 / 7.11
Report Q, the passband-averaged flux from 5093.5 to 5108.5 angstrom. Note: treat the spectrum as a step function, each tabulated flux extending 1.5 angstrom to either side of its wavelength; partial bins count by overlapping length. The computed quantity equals 6.73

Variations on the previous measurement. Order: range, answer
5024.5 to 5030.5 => 7.44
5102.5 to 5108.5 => 6.75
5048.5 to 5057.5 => 6.43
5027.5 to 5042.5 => 6.41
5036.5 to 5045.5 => 6.27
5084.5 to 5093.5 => 6.88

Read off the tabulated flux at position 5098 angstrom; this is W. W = 7.06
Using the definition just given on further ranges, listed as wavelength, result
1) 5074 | 6.75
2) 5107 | 7.19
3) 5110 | 7.41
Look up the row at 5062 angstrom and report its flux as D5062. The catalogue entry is 7.53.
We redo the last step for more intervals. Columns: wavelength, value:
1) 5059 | 6.3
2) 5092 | 7.11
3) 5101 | 6.86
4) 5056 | 6.38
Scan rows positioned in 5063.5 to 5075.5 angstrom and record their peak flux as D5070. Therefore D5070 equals 7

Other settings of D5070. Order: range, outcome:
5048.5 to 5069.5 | 7.53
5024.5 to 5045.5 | 8.63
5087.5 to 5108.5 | 7.19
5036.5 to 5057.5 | 7.61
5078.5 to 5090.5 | 7.22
